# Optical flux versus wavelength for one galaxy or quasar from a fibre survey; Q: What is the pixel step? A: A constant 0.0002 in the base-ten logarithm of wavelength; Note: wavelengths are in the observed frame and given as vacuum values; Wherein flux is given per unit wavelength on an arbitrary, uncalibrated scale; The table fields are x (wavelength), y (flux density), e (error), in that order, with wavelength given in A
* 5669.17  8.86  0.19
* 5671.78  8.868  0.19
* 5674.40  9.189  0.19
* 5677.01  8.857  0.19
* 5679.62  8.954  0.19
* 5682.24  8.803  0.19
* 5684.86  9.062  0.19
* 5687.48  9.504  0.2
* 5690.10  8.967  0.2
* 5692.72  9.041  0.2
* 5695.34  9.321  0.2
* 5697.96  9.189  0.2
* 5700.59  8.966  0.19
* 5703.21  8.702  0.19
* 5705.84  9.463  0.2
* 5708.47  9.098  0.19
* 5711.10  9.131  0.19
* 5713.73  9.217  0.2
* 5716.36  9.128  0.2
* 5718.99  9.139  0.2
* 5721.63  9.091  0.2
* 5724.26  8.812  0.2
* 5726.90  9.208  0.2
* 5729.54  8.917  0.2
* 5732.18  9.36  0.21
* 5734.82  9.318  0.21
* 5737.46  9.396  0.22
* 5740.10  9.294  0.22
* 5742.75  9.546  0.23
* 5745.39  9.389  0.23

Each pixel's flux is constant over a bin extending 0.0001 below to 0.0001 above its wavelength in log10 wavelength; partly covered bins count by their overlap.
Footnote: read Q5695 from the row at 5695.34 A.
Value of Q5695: 9.321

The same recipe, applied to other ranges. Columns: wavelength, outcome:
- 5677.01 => 8.857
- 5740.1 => 9.294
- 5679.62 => 8.954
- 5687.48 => 9.504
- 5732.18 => 9.36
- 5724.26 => 8.812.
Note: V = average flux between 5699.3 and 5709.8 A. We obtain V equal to 9.06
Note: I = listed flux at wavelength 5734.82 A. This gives 9.318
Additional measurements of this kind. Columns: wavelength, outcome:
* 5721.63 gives 9.091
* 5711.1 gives 9.131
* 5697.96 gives 9.189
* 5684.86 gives 9.062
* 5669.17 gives 8.86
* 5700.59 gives 8.966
